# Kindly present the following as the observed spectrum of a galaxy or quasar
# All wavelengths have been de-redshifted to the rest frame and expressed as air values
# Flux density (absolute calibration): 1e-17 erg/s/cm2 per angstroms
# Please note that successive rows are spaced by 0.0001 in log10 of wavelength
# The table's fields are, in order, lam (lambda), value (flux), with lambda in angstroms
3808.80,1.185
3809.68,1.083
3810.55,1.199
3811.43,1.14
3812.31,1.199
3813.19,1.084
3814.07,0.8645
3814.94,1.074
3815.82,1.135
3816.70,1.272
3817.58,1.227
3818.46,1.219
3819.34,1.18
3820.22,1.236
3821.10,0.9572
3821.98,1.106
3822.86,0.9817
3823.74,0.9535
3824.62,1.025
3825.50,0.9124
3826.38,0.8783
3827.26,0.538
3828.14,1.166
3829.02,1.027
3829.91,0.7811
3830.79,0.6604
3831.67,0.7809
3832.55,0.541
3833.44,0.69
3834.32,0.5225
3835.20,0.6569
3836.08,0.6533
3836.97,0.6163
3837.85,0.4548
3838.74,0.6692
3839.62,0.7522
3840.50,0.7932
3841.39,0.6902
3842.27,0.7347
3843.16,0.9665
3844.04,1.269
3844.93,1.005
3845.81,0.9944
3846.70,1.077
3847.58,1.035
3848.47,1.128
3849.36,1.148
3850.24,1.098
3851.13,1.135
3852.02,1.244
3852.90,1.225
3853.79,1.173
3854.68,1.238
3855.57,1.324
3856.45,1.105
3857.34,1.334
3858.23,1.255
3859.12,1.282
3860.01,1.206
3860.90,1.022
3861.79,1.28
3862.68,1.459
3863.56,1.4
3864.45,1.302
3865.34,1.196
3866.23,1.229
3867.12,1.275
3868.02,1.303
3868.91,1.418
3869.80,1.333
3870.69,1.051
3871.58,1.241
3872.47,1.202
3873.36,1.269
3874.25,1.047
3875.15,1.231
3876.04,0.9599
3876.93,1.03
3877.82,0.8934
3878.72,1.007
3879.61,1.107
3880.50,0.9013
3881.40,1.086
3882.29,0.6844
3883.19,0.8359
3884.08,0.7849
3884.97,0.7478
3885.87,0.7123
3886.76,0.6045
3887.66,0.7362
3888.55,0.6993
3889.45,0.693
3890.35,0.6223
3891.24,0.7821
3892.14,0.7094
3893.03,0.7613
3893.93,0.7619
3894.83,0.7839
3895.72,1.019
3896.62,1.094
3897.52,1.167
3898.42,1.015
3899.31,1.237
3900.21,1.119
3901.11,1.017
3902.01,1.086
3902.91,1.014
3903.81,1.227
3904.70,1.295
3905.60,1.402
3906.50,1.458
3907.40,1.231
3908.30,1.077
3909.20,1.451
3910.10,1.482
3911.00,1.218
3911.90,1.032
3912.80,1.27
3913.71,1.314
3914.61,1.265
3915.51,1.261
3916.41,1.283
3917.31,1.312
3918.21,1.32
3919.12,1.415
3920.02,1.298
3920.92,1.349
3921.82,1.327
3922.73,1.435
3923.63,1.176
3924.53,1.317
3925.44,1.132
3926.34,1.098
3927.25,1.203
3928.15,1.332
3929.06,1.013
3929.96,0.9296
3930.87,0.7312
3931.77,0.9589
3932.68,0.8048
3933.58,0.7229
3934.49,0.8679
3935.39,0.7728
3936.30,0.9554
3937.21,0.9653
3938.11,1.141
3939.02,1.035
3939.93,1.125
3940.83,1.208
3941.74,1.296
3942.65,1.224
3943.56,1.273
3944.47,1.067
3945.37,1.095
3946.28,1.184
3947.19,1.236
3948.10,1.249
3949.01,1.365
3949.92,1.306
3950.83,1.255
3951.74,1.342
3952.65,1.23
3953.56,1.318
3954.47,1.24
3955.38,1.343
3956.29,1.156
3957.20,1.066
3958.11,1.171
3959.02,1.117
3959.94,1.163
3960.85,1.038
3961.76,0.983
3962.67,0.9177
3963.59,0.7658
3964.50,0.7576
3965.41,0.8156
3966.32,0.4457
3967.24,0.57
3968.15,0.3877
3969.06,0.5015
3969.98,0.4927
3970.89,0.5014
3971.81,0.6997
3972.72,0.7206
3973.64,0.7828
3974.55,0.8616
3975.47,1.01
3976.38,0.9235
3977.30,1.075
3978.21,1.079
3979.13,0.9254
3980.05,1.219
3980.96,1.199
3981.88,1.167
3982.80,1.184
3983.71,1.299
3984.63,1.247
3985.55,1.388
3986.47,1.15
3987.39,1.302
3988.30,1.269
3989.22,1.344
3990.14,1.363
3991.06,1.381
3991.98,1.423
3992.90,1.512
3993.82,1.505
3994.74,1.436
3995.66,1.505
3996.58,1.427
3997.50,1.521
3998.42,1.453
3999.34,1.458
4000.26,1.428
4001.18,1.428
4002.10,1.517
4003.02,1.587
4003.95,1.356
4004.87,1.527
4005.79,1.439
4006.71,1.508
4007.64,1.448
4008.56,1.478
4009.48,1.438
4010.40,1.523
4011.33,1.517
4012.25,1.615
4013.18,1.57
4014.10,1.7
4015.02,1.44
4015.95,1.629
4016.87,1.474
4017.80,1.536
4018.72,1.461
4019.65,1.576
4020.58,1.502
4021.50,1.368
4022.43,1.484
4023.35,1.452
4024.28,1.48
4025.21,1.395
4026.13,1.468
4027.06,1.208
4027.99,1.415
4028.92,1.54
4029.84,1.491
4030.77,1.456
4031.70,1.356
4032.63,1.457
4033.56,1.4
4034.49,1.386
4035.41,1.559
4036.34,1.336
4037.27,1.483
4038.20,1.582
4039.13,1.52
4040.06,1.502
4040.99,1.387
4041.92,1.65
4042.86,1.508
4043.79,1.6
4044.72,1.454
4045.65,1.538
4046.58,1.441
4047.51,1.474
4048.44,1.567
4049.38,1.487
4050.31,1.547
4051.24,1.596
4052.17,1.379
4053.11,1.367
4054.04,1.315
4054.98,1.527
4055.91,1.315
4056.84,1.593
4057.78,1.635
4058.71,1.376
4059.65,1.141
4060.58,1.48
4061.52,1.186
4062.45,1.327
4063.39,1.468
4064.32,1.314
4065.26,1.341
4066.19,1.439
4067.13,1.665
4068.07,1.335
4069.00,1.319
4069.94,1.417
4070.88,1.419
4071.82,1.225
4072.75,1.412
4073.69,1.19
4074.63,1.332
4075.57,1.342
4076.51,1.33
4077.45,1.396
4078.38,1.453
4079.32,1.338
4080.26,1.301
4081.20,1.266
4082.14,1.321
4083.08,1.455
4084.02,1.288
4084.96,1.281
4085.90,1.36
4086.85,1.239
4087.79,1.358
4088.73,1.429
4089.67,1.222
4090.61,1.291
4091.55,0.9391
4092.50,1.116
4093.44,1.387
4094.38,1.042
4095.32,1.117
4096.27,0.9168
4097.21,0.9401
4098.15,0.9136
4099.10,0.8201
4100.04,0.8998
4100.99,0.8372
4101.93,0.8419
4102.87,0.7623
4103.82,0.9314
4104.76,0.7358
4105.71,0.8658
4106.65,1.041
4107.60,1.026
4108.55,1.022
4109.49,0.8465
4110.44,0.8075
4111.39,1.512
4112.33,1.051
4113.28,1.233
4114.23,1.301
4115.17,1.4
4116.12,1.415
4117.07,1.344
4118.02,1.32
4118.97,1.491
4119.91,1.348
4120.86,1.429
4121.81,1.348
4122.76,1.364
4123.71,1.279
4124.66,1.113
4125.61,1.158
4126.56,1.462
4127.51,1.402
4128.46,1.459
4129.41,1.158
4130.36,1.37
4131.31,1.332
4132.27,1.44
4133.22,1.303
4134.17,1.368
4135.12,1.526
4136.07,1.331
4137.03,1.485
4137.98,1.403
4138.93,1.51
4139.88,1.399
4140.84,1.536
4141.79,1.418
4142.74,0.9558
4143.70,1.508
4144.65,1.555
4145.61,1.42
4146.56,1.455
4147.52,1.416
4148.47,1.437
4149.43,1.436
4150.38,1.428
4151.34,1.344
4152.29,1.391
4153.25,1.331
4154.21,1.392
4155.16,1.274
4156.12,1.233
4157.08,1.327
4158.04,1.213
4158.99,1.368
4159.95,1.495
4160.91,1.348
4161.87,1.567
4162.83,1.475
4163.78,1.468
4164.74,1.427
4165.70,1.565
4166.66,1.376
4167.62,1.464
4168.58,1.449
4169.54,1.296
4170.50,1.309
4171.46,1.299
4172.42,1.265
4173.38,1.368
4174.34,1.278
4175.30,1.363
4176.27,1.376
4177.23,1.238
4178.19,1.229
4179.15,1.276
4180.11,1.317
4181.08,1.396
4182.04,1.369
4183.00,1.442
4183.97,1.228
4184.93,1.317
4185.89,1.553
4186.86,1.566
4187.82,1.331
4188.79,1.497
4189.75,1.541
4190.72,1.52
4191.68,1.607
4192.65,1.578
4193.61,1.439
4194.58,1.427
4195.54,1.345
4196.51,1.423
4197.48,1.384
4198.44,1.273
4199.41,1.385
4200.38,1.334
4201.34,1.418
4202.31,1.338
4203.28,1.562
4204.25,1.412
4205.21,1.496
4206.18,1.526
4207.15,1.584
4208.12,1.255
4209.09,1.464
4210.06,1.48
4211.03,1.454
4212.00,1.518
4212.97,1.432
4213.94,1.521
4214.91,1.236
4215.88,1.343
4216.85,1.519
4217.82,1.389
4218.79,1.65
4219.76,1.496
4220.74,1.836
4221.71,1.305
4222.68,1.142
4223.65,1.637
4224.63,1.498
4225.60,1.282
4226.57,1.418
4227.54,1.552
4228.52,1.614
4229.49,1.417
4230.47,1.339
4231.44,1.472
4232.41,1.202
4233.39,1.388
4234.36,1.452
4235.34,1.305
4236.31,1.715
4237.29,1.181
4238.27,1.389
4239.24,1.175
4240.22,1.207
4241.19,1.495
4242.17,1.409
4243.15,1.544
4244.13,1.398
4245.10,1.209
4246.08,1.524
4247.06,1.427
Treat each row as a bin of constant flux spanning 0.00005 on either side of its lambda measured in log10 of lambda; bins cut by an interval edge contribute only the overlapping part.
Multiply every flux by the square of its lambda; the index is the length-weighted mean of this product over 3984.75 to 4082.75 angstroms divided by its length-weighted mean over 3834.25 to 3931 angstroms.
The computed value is 1.4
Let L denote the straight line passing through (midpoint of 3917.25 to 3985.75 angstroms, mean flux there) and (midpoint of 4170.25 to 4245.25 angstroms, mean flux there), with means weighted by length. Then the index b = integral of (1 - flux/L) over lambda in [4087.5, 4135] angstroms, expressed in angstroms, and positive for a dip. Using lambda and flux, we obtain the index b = 4.0 angstroms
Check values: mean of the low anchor 1.06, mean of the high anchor 1.41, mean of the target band 1.17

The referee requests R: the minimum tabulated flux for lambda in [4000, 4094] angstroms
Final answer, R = 0.9391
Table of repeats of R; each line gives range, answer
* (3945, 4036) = 0.3877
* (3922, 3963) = 0.7229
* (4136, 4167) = 0.9558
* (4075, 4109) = 0.7358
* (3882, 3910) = 0.6045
